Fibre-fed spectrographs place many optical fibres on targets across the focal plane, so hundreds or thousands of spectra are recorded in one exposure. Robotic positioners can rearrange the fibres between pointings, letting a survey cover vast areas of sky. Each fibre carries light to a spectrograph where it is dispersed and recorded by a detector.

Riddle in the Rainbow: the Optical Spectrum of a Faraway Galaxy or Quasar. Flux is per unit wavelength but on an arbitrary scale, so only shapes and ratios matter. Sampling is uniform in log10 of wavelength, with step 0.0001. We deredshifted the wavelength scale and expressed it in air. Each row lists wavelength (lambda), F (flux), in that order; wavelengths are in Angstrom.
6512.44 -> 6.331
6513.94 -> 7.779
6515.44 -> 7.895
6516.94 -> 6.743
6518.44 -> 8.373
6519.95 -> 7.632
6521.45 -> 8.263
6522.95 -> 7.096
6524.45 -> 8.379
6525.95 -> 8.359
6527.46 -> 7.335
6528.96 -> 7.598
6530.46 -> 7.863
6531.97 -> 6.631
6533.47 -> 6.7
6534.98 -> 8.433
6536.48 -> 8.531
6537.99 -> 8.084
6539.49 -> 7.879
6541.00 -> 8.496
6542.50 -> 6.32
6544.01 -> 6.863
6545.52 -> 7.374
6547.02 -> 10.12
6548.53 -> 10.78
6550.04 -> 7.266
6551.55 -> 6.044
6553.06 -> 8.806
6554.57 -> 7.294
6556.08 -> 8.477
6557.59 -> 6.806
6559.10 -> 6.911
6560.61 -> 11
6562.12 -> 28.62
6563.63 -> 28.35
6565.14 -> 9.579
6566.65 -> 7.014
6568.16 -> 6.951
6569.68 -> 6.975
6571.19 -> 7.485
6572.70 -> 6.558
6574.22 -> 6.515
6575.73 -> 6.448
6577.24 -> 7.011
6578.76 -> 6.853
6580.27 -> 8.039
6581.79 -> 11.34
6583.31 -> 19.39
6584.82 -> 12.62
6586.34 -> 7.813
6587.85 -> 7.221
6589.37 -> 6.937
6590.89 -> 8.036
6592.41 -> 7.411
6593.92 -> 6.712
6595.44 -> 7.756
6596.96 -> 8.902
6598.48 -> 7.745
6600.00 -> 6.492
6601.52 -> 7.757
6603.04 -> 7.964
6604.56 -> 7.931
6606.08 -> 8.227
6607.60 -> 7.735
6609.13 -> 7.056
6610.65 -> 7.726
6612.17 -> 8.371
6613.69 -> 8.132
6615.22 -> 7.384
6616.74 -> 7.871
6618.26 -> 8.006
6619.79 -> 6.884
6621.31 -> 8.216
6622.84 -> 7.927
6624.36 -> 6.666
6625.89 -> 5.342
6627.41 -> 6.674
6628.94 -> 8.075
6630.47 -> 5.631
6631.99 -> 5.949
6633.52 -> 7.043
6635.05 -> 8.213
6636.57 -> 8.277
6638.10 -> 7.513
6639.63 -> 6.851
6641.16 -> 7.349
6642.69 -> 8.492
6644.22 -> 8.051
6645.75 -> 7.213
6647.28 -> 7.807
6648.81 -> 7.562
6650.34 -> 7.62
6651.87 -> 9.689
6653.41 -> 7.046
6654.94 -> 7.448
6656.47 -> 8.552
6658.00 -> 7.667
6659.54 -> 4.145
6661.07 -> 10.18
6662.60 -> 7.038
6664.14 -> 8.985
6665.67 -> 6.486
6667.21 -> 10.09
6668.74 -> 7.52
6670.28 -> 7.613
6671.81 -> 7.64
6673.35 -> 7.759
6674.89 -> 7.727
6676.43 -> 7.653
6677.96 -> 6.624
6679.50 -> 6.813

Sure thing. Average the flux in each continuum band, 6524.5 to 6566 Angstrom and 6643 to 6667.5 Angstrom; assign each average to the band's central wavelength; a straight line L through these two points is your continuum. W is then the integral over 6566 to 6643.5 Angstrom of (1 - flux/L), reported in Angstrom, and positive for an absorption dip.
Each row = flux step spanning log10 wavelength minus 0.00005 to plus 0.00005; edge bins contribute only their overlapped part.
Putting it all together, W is 7.1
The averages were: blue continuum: 9.48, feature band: 7.79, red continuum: 7.82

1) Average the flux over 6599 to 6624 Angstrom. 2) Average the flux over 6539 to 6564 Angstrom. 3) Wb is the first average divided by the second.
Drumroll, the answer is 0.76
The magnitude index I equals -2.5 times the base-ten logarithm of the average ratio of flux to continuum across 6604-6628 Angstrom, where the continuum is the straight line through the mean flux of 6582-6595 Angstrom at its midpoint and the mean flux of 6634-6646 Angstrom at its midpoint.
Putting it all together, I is 0.147 mag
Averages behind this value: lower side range 9.55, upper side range 7.75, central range 7.51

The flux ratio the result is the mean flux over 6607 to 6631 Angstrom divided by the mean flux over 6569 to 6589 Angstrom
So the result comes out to 0.8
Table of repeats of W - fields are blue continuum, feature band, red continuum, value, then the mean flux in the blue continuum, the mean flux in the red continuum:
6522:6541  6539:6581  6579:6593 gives -1.8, 7.78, 9.78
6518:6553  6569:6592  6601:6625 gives -2.4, 7.86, 7.75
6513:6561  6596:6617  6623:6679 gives -0.5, 7.85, 7.51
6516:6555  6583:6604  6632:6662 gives -2.1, 7.82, 7.67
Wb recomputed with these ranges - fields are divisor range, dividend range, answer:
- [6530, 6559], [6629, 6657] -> 0.97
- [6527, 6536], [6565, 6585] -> 1.16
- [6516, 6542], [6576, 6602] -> 1.12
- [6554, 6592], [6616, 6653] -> 0.75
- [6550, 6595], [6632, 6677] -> 0.81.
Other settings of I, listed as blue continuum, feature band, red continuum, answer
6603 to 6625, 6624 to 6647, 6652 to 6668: 0.09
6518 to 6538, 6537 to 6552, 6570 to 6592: 0.01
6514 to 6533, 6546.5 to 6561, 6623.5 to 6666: -0.09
